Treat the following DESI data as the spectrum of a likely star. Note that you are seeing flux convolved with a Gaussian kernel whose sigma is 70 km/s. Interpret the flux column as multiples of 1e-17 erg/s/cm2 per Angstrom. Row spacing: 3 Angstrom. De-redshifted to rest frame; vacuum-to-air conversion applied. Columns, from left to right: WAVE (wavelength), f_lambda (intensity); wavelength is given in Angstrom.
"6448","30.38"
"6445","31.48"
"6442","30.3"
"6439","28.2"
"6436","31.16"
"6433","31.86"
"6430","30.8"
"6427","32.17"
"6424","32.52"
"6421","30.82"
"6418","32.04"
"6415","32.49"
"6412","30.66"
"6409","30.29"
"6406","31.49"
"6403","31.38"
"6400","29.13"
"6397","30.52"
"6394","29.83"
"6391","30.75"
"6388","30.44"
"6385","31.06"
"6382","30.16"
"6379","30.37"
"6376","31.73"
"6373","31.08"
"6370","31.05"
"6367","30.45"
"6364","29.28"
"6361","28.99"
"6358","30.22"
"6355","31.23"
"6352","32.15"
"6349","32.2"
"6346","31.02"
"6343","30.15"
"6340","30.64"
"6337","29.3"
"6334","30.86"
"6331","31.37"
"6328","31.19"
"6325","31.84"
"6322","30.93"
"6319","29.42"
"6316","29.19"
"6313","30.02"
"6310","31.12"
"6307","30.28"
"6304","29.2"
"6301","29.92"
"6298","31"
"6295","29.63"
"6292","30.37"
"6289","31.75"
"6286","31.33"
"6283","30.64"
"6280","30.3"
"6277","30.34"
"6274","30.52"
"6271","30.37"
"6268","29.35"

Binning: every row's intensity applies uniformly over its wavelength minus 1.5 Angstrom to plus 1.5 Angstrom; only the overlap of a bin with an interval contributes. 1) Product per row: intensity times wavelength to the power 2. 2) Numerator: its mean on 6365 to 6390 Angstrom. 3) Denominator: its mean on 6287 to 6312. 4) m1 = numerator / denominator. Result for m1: 1.0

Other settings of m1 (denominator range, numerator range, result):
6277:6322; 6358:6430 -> 1.05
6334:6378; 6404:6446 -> 1.04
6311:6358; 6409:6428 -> 1.06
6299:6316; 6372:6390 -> 1.05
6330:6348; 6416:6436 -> 1.06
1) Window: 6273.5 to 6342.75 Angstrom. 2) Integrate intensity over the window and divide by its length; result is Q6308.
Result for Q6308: 30.5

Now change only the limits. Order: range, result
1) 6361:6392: 30.6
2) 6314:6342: 30.5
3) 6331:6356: 31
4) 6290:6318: 30.1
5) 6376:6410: 30.6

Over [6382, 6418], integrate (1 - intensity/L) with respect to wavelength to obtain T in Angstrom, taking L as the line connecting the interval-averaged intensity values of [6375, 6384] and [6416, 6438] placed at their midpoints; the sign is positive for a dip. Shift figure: 0.4 Angstrom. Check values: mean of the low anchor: 30.7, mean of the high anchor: 31.6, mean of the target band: 30.8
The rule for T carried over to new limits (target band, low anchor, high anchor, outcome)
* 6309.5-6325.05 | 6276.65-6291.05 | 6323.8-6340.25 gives 0.32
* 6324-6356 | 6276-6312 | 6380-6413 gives -0.60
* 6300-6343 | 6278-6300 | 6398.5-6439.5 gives 0.60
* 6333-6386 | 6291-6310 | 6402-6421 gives 0.21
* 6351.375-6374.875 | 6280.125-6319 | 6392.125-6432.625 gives 0.19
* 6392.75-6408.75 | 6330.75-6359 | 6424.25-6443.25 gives 0.22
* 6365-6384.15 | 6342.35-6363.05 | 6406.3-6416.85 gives 0.13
